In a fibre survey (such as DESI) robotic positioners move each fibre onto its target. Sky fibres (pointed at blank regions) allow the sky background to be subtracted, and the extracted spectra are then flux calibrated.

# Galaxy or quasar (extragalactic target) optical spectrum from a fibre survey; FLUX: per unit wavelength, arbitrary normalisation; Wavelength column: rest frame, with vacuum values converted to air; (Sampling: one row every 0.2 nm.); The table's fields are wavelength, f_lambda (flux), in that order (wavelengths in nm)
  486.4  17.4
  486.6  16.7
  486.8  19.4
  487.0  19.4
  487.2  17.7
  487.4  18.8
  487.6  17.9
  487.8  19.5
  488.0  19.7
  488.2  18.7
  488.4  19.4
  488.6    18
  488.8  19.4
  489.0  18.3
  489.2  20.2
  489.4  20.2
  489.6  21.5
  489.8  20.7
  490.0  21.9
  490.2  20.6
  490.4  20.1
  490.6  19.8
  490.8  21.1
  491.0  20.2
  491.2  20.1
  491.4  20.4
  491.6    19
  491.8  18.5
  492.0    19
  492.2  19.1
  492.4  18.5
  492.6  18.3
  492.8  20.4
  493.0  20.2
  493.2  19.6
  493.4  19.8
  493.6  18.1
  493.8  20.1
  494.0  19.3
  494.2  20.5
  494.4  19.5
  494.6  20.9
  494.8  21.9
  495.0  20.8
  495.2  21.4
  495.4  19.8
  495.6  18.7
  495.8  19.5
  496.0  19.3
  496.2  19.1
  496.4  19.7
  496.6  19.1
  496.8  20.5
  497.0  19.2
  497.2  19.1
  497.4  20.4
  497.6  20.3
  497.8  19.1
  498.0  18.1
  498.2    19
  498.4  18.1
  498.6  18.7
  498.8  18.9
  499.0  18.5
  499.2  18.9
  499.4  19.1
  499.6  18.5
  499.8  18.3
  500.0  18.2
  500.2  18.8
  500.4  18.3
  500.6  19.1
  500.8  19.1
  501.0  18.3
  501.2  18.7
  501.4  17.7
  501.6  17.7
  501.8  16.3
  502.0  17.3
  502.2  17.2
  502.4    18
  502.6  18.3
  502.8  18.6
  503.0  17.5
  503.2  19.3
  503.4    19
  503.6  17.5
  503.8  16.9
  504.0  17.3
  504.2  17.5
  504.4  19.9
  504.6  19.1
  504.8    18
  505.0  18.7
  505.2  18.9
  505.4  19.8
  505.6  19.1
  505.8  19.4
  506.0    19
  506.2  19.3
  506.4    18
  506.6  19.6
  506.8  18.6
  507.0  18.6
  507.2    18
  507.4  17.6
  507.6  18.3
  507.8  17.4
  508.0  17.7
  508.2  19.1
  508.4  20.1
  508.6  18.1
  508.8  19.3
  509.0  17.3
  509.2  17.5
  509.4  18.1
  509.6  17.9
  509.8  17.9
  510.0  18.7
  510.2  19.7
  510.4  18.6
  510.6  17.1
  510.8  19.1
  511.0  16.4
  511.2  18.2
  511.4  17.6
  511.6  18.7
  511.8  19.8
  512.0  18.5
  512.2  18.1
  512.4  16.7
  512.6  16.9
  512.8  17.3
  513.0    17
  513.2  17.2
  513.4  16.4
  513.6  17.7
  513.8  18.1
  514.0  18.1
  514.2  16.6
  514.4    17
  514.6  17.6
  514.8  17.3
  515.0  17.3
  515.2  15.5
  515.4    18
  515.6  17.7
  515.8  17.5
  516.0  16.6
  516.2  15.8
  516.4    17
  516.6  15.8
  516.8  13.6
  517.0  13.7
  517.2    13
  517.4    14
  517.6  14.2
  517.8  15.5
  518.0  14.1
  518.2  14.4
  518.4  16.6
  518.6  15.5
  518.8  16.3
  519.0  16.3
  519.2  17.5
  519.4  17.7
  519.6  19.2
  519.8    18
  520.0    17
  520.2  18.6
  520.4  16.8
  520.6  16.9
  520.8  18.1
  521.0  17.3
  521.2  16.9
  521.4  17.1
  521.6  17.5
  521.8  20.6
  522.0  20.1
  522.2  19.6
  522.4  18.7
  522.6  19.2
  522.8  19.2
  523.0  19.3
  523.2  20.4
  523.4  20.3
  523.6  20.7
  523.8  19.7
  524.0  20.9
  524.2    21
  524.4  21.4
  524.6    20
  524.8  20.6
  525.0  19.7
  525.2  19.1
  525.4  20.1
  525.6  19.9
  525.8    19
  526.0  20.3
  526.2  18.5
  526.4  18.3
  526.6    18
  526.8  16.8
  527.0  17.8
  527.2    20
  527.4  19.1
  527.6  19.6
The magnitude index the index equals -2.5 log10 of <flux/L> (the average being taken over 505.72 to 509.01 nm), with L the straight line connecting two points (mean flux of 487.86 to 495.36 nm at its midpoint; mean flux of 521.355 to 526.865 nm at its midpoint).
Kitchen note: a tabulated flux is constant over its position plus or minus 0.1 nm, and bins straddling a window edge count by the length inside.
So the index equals 0.064 mag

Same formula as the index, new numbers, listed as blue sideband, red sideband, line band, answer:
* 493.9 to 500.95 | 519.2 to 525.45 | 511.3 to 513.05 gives 0.08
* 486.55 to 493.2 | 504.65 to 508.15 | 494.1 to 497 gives -0.05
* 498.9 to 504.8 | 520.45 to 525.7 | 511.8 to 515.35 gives 0.09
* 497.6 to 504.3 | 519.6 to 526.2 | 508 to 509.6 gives 0.01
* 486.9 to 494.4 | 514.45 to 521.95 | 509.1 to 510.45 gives -0.05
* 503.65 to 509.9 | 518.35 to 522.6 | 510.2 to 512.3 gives 0.00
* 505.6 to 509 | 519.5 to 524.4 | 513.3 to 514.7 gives 0.08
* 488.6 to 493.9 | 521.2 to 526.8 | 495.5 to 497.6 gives 0.01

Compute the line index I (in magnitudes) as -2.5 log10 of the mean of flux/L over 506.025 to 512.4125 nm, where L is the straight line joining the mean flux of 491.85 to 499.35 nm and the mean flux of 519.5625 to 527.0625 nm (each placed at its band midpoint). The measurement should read 0.05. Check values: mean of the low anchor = 19.5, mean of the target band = 18.3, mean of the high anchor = 19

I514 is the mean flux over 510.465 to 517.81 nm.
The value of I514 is 16.9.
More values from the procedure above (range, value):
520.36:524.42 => 19.1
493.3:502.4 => 19.1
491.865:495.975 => 19.8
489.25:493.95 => 19.9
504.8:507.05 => 19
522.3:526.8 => 19.7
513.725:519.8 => 16.3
